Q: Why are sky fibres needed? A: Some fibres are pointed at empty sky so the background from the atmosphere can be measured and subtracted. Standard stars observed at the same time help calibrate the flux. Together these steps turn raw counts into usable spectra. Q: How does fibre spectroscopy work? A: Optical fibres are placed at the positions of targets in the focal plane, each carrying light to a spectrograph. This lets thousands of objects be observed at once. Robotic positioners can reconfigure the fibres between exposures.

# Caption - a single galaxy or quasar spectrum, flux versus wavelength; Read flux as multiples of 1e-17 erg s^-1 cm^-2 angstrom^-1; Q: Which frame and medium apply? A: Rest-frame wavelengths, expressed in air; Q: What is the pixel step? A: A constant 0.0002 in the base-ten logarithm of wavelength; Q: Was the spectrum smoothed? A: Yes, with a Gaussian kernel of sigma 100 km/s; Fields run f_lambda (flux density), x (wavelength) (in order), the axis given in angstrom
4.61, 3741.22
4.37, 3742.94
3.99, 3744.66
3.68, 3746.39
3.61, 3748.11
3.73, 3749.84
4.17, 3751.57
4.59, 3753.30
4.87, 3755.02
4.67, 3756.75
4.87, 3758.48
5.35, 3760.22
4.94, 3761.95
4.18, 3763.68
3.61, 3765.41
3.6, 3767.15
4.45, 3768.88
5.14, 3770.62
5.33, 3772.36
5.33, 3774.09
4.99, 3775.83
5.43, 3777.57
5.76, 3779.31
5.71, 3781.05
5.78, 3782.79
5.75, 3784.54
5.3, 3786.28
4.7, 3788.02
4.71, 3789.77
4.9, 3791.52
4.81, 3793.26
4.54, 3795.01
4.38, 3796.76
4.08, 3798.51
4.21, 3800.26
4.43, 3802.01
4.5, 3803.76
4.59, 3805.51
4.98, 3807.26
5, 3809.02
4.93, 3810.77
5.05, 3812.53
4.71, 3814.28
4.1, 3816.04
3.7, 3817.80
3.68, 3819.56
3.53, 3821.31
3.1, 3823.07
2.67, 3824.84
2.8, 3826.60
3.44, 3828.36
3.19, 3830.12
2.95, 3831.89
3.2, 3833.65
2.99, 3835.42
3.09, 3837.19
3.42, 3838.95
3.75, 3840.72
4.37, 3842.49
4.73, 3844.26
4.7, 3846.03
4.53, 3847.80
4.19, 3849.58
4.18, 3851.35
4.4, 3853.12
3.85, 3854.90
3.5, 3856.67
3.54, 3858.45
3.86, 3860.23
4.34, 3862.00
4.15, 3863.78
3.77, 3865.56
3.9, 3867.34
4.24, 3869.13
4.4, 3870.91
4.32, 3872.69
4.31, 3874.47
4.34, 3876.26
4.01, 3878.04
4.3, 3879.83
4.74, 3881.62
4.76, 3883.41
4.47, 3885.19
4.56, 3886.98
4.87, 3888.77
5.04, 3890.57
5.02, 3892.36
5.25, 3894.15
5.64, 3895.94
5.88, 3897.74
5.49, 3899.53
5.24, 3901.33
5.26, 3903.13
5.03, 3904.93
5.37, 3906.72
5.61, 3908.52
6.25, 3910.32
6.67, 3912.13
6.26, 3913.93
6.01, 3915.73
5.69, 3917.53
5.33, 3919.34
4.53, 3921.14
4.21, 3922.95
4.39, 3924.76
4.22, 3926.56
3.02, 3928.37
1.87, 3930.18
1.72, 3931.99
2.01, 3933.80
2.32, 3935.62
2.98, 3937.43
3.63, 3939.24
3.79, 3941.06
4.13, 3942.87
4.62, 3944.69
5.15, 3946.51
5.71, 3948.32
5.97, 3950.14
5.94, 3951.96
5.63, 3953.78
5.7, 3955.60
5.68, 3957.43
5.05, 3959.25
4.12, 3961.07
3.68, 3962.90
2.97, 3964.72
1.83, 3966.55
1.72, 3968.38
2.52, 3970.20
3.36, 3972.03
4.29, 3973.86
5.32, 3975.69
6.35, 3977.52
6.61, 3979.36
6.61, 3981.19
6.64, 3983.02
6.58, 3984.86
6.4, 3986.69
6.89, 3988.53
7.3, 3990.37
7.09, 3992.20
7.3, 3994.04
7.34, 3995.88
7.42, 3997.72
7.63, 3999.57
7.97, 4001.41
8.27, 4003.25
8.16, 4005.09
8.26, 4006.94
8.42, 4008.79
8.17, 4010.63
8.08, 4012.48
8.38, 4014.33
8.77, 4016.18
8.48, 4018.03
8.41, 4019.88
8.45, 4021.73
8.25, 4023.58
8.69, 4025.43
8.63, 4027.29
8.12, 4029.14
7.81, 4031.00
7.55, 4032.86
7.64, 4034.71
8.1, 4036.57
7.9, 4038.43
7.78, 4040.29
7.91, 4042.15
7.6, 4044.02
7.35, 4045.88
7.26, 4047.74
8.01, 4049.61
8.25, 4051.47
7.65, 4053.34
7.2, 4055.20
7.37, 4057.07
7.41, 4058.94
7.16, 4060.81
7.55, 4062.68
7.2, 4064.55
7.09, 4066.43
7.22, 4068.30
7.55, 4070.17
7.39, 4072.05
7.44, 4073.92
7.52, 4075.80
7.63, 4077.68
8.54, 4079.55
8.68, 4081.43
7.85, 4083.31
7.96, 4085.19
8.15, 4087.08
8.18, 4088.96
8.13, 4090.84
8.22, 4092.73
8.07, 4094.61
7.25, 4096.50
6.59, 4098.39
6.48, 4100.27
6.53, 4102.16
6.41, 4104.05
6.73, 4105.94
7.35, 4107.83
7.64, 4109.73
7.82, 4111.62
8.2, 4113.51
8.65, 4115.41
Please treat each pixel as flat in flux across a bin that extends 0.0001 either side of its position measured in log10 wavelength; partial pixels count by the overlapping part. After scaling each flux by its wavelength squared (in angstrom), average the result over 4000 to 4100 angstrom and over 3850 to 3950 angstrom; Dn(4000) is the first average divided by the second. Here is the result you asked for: 1.89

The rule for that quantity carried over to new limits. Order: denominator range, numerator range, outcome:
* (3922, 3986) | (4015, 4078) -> 1.89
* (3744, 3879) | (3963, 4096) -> 1.90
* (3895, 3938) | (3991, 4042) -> 1.83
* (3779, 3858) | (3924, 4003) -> 1.27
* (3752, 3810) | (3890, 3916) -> 1.24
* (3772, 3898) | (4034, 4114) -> 1.96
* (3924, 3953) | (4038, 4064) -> 2.08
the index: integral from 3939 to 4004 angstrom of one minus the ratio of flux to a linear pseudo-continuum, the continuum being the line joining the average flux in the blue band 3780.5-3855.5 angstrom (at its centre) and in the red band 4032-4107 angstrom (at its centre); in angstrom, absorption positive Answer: 8.3 angstrom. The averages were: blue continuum 4.22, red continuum 7.56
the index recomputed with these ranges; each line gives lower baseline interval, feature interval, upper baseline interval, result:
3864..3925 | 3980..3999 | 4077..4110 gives -2.3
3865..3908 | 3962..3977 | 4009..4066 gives 7.4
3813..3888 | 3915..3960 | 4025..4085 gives 9.6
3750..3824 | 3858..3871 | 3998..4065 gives 3.8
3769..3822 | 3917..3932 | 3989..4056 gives 5.9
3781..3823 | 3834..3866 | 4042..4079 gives 7.4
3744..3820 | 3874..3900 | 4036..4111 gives 3.9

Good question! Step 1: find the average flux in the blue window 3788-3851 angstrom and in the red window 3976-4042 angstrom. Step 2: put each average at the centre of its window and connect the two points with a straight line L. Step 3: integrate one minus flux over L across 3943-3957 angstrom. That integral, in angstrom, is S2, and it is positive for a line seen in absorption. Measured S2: 2.4 angstrom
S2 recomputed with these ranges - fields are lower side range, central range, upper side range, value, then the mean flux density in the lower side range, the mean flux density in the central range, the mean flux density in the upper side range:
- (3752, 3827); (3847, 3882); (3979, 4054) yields 9.39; 4.61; 4.13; 7.77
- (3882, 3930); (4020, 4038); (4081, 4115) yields -3.95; 5.1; 8.15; 7.57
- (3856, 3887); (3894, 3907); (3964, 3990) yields -2.99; 4.19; 5.41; 4.93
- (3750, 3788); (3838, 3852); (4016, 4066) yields 3.68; 4.92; 4.23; 7.85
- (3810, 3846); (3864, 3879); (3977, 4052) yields 1.53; 3.69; 4.16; 7.73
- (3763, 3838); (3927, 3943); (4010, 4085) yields 8.83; 4.35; 2.81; 7.85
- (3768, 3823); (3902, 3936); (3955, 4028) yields 7.62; 4.76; 4.55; 6.55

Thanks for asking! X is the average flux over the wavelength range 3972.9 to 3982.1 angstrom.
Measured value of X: 5.82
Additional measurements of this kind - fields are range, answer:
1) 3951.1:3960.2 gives 5.59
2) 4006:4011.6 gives 8.27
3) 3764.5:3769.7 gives 3.89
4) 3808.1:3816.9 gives 4.76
